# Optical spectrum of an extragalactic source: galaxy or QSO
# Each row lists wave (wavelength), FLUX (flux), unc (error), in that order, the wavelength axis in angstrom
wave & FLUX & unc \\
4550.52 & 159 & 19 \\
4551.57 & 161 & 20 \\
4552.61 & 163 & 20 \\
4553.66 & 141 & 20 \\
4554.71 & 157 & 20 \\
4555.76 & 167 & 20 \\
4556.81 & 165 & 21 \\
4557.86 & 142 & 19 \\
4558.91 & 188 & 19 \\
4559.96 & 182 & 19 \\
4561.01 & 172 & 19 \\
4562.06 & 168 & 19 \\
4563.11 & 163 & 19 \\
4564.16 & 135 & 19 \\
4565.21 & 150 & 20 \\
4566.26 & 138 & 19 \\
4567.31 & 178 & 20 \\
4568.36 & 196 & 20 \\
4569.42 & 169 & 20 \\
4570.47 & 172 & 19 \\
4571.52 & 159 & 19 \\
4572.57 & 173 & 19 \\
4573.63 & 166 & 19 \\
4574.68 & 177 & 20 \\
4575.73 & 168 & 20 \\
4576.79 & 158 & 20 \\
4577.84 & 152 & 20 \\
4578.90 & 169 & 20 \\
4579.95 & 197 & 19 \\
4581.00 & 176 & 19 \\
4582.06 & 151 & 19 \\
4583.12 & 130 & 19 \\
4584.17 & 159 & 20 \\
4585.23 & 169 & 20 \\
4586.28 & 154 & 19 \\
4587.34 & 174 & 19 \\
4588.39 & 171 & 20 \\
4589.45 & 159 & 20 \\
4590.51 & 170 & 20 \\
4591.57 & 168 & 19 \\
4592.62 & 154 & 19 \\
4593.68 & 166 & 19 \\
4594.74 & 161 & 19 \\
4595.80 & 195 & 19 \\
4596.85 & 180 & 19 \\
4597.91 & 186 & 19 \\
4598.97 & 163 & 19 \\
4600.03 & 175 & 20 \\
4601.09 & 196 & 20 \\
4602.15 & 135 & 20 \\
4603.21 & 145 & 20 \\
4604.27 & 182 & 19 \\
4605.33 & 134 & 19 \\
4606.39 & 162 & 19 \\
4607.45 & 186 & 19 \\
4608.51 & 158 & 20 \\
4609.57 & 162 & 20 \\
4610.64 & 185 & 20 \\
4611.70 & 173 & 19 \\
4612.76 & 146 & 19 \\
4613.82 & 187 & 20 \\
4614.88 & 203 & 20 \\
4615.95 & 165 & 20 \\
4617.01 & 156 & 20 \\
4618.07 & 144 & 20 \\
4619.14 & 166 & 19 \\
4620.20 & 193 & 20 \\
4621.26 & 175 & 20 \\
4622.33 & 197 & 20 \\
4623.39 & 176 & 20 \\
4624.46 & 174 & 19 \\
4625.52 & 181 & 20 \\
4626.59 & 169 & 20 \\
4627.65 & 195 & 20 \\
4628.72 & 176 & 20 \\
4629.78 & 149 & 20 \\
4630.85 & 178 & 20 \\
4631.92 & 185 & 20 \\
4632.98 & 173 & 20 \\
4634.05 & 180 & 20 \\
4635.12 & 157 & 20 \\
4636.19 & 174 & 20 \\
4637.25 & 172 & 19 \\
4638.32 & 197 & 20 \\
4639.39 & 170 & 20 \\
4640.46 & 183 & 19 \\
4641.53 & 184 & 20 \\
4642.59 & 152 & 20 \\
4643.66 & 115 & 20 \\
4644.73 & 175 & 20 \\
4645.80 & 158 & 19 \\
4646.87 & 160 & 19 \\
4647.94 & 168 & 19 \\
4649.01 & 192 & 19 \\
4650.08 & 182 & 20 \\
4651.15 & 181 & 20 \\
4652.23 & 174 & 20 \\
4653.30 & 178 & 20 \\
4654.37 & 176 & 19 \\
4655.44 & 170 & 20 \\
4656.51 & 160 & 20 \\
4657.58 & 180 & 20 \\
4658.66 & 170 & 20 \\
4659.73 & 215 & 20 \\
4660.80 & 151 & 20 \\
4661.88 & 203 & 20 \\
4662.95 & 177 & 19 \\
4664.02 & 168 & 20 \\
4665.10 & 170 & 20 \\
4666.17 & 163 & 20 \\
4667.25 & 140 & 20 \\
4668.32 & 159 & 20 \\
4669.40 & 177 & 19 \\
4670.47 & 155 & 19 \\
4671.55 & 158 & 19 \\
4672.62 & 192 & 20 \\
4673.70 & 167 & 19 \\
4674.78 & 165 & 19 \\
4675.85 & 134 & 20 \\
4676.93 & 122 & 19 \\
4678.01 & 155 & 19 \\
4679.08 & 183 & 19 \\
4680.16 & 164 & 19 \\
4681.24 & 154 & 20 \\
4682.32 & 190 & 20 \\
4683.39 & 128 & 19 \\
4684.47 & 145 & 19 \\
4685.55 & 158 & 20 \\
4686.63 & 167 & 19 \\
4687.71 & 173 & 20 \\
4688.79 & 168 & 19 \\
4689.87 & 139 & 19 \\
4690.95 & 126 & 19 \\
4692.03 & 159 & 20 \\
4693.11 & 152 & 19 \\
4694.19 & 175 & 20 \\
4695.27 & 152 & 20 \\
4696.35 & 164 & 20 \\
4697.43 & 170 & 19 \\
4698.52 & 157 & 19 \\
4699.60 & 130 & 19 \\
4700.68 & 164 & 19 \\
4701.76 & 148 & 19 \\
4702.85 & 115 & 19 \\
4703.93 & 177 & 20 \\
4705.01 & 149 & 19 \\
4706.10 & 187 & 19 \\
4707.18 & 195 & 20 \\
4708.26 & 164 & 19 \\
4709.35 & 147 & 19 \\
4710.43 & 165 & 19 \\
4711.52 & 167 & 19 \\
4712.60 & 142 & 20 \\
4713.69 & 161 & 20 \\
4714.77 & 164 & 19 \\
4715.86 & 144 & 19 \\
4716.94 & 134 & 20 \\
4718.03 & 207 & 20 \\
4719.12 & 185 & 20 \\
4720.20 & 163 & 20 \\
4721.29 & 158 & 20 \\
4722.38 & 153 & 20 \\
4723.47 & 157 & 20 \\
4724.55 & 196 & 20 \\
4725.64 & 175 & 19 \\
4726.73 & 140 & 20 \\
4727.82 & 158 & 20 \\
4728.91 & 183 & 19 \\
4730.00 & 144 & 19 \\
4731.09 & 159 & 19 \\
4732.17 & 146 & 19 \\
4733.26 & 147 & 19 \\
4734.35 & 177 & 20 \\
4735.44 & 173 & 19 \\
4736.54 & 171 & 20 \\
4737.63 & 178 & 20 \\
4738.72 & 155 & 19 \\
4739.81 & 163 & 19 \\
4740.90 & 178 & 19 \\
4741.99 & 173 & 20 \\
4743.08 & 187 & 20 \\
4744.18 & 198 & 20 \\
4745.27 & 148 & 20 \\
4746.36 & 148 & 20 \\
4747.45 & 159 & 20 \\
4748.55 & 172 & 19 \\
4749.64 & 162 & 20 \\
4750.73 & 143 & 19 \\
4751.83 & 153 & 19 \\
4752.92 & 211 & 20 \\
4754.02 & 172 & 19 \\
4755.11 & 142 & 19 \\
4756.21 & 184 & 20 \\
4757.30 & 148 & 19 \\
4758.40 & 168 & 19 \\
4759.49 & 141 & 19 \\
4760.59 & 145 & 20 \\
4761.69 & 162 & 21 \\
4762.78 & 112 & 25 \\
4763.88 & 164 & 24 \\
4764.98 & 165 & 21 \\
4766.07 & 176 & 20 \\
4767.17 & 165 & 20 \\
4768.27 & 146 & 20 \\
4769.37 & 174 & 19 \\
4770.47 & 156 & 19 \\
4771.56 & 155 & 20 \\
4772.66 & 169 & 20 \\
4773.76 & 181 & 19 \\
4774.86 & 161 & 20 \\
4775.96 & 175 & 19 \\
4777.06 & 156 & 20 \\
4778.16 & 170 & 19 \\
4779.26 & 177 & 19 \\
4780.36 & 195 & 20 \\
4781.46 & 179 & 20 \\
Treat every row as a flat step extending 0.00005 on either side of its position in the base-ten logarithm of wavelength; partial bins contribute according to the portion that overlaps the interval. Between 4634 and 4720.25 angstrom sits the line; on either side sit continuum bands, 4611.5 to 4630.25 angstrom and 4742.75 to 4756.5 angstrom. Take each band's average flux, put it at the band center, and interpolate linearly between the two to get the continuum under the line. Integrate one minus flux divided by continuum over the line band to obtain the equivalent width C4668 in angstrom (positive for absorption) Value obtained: 3.3 angstrom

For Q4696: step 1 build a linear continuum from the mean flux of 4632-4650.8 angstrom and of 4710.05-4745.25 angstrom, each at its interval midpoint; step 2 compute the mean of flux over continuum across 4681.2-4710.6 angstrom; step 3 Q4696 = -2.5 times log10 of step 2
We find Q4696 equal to 0.06 mag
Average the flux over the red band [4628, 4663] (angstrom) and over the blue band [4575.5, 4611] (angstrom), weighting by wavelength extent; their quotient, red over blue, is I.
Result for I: 1.0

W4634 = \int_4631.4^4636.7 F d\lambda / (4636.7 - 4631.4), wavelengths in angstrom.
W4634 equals 174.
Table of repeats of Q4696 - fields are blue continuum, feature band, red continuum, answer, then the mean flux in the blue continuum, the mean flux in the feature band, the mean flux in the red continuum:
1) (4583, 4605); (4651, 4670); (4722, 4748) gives -0.042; 167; 173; 165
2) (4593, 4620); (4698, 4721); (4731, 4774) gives 0.030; 169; 160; 163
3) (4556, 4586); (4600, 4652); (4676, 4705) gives -0.070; 165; 171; 155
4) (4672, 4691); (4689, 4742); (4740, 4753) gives 0.015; 158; 161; 168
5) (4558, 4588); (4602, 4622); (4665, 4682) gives -0.024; 166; 167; 160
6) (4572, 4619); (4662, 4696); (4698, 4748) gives 0.030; 167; 160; 163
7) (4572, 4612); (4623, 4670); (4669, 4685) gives -0.068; 167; 172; 159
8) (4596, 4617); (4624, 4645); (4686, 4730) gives -0.030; 170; 172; 161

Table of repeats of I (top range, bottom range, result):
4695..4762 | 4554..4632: 0.97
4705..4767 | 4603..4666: 0.95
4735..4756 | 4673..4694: 1.08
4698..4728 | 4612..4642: 0.92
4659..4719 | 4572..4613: 0.97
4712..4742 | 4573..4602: 0.97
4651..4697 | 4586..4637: 0.96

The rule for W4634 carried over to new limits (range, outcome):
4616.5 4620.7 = 165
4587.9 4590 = 164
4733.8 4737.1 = 173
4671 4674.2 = 172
